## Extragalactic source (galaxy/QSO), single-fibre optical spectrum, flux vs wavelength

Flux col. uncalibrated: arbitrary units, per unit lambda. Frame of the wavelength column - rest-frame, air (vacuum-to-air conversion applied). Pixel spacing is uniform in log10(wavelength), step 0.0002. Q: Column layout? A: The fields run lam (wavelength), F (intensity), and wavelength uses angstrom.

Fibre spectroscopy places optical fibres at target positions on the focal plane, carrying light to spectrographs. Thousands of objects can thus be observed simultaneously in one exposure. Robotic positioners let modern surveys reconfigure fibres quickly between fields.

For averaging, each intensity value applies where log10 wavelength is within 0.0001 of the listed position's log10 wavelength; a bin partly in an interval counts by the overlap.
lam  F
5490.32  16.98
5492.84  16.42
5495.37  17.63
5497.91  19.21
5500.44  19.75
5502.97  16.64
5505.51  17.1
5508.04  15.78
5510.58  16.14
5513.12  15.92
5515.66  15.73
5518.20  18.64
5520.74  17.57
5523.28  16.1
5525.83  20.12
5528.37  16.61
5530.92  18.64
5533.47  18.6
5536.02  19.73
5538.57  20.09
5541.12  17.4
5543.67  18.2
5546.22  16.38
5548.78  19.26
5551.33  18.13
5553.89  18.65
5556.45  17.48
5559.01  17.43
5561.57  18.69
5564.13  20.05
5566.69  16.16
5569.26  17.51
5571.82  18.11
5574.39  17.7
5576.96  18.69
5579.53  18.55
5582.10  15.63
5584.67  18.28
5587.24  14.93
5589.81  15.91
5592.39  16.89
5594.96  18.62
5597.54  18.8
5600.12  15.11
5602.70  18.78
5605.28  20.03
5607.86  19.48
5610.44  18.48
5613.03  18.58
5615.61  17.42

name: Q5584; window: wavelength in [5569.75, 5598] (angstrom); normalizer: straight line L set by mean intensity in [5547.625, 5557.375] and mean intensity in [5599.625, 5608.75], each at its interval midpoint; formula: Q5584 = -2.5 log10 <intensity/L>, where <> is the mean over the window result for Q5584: 0.066 mag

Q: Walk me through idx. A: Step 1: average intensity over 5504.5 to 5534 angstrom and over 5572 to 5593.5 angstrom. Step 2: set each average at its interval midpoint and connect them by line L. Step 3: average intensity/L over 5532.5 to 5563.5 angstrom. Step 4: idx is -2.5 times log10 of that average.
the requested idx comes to -0.07 mag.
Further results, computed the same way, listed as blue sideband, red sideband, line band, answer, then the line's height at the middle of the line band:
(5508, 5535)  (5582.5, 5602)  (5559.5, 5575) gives -0.058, 17.1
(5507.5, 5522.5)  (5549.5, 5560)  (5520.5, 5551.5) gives -0.054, 17.4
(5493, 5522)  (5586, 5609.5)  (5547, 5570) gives -0.040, 17.5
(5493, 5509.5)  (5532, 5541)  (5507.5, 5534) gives 0.074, 18.5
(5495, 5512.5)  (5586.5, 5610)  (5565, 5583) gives 0.004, 17.6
